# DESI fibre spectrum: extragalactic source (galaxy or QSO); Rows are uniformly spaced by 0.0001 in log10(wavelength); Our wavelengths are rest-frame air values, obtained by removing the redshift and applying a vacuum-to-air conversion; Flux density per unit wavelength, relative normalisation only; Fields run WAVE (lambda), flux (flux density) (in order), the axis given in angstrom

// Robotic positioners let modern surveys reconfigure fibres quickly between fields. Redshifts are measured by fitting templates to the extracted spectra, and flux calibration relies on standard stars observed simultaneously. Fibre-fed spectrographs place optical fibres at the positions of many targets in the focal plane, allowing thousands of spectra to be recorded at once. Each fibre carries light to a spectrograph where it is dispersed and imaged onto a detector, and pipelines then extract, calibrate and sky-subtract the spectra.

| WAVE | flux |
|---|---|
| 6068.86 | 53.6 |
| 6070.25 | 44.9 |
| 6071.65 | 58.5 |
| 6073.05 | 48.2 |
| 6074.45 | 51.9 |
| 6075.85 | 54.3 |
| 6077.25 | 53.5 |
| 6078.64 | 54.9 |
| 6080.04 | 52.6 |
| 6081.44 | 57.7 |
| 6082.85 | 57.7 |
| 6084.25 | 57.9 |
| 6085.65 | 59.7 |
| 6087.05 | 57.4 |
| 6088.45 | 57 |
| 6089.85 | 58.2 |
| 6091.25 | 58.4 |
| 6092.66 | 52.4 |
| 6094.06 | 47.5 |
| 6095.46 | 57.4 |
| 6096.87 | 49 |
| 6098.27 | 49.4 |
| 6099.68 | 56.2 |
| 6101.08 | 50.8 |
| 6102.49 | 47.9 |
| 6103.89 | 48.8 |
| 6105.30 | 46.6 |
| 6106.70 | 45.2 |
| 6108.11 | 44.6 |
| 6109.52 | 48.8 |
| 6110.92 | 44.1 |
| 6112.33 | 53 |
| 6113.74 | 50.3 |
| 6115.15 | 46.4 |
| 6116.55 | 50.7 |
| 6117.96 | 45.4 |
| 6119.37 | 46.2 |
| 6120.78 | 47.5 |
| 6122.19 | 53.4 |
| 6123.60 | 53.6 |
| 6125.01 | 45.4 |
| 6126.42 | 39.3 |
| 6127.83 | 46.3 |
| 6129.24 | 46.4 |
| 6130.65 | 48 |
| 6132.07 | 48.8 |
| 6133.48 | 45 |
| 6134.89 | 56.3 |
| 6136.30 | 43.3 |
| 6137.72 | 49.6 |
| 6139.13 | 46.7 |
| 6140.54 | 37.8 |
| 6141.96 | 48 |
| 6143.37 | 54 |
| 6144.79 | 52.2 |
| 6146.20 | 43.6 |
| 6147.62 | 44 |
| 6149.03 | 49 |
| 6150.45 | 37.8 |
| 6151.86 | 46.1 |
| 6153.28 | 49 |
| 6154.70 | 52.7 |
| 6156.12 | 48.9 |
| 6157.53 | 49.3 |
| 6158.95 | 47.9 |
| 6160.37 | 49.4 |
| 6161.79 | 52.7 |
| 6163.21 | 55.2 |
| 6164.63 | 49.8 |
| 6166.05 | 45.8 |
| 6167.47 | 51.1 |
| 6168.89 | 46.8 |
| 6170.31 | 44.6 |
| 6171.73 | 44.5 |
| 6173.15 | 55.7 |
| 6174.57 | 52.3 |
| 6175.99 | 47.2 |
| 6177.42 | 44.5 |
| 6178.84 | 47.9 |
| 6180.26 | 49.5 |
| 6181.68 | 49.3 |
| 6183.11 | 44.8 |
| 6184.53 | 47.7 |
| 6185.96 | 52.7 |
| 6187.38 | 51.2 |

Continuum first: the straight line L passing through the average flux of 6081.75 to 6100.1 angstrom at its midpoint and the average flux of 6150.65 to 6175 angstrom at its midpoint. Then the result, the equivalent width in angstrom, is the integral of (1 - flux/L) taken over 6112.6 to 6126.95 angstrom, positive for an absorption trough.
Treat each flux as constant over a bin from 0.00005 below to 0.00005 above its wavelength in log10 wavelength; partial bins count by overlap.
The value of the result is 1.3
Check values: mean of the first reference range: 55.3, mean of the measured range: 48.1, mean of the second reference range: 49.2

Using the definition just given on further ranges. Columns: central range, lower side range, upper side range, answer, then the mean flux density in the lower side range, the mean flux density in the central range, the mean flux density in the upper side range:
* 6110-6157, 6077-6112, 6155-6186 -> 2.9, 52.5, 47.6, 48.9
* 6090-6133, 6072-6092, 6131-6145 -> 2.2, 55.7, 49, 48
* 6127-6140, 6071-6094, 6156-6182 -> 1.0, 55.4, 47.6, 49.1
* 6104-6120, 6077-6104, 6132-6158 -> 1.3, 54.4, 47.4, 47.4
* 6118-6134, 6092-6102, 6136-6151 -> 0.3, 51.7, 47.2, 46.1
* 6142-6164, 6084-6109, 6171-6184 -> 0.4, 52.3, 48.8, 48.4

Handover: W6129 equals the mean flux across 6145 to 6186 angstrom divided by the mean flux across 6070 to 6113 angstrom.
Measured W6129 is 0.9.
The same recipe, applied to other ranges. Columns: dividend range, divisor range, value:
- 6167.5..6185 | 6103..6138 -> 1.01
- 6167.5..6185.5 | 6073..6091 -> 0.86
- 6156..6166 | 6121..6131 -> 1.06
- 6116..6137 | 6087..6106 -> 0.91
